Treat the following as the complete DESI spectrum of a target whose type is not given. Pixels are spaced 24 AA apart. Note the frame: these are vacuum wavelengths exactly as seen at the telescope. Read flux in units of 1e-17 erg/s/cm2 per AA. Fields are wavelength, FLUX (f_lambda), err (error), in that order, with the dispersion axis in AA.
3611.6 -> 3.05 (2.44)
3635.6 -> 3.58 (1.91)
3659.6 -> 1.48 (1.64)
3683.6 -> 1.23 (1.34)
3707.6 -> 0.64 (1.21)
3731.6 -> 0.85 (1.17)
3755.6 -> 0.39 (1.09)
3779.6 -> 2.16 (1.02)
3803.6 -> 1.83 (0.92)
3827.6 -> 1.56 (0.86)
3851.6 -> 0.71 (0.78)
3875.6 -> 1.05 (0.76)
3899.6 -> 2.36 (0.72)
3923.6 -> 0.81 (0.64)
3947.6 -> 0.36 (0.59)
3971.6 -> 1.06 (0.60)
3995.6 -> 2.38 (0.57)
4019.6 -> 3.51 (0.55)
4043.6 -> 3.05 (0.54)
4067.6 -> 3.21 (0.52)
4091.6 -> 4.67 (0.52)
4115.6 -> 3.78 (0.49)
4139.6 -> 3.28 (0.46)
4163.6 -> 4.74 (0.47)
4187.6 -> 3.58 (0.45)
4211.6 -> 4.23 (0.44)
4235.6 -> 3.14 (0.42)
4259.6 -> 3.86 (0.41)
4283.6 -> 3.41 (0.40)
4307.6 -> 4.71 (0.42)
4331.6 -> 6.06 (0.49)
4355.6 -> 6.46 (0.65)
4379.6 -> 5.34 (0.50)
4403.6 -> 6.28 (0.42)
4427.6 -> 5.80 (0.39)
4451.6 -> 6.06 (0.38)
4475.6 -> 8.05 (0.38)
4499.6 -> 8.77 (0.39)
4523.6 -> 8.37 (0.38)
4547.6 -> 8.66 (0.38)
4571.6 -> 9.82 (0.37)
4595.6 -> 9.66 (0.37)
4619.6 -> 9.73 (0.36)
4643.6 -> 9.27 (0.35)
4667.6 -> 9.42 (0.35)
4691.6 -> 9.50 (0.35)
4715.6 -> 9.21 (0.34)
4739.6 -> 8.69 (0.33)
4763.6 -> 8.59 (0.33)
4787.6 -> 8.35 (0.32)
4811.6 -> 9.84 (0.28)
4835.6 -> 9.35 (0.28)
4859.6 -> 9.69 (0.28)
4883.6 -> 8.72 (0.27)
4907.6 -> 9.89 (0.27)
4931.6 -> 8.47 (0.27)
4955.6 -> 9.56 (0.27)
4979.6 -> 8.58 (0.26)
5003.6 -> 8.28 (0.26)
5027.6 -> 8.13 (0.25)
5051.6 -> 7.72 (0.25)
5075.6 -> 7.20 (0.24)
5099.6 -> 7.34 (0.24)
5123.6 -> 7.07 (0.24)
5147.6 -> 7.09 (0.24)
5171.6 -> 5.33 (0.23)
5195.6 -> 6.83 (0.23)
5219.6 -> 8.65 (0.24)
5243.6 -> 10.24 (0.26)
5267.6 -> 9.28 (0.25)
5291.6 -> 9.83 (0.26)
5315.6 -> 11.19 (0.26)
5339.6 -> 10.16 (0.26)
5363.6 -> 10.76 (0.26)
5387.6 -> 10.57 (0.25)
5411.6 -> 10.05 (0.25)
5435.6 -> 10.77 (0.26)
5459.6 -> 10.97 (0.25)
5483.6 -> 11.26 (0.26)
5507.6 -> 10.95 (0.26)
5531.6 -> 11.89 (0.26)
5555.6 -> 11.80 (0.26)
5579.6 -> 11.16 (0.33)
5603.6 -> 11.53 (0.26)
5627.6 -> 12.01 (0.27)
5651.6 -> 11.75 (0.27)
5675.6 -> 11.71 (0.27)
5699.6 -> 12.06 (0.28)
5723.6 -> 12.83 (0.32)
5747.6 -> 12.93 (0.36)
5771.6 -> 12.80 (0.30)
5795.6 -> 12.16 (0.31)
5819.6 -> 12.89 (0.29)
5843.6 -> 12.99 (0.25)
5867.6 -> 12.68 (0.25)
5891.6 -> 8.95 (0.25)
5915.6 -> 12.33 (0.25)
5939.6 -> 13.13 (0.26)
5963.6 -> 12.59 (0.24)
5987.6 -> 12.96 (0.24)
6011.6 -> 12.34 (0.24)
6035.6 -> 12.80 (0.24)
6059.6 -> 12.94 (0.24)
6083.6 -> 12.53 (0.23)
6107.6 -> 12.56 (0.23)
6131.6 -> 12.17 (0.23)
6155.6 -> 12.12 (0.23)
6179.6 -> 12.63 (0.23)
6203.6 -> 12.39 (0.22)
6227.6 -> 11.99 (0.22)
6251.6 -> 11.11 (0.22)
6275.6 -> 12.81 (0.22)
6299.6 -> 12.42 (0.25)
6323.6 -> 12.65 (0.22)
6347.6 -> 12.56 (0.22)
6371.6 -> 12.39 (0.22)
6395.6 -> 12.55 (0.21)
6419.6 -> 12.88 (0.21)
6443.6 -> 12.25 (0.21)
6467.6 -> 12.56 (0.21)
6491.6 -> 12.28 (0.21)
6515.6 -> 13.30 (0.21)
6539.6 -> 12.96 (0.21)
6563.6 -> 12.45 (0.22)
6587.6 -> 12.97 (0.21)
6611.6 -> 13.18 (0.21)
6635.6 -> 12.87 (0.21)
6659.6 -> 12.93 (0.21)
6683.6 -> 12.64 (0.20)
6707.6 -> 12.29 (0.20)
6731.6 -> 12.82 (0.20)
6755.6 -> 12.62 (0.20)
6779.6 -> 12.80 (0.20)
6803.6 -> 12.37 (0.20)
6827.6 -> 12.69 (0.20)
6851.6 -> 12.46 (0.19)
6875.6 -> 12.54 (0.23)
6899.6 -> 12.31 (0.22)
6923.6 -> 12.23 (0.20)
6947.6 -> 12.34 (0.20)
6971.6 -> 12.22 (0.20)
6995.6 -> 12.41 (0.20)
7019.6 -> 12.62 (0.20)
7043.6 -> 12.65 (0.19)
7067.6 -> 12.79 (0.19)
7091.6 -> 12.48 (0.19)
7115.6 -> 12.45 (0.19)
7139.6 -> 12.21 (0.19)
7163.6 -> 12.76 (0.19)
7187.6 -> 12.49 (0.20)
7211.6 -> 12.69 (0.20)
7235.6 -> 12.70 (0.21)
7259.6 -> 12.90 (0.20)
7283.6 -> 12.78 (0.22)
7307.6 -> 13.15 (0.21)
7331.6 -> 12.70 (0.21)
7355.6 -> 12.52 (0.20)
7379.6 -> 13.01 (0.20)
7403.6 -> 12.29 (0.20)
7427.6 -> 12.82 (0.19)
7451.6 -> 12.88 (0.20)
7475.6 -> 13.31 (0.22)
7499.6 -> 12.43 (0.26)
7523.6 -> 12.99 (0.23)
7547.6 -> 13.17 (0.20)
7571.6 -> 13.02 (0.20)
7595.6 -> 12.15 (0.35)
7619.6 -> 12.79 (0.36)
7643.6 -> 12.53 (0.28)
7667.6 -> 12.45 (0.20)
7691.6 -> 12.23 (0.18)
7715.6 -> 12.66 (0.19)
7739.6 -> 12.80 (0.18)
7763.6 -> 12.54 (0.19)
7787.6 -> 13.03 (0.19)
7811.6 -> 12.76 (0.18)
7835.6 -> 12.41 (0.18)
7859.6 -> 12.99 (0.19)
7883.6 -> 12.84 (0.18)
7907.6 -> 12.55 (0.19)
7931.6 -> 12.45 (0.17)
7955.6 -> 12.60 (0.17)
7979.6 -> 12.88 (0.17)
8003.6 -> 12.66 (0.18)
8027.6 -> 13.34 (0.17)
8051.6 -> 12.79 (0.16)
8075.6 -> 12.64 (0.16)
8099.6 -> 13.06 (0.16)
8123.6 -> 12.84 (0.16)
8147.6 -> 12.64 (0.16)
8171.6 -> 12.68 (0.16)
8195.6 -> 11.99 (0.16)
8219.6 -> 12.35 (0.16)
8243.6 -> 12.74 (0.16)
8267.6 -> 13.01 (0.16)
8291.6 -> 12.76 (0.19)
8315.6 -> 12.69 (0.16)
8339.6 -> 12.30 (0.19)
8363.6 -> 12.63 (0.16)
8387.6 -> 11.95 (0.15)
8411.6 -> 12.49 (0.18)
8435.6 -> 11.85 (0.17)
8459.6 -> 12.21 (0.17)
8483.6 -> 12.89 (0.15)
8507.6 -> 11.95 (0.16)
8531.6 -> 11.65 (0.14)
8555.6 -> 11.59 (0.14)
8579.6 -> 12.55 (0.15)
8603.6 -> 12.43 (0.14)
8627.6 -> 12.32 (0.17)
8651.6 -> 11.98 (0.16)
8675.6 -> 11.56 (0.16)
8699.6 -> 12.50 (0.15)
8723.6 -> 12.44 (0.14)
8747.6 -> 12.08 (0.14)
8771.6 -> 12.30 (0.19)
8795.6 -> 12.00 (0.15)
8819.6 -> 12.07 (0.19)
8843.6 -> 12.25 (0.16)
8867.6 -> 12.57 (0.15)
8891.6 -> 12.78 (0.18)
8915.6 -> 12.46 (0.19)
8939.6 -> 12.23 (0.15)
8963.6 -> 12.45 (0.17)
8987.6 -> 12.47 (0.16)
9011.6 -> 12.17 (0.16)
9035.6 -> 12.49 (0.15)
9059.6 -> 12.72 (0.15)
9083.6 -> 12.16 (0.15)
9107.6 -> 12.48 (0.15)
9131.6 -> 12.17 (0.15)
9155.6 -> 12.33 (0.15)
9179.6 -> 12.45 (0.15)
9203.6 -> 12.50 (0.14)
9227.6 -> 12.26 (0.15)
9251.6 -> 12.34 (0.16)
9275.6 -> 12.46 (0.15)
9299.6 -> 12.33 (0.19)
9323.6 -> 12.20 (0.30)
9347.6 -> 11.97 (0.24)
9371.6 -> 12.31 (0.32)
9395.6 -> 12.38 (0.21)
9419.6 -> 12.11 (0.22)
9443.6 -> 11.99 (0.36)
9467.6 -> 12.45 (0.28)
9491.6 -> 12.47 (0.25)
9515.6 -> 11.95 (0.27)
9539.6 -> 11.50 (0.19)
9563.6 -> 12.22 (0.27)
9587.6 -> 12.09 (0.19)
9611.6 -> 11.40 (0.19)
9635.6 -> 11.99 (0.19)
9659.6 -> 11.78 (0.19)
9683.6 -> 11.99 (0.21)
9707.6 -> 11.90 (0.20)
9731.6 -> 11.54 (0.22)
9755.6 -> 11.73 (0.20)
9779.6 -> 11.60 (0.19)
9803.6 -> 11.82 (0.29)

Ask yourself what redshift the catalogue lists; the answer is 0.000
